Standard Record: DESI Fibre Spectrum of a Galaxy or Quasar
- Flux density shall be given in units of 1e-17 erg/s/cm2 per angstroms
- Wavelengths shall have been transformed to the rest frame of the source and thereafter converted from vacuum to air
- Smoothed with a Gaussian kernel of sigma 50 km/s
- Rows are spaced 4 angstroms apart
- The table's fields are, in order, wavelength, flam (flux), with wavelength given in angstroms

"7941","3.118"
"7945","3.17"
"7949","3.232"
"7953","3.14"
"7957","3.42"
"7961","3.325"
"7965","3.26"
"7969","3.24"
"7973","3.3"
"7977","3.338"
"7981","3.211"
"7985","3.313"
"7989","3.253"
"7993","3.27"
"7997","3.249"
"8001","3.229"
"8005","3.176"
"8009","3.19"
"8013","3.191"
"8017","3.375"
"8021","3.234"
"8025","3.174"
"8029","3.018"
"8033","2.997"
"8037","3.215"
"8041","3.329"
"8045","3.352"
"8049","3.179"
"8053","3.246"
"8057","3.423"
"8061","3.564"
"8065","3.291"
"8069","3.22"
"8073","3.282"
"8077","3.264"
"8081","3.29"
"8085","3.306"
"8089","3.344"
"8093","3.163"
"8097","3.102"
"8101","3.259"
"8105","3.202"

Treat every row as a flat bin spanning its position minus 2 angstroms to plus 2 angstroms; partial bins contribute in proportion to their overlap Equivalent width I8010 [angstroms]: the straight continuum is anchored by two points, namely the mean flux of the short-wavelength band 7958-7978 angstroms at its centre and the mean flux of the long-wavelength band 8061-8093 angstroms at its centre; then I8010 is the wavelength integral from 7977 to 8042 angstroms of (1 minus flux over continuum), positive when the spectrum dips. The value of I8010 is 1.58 angstroms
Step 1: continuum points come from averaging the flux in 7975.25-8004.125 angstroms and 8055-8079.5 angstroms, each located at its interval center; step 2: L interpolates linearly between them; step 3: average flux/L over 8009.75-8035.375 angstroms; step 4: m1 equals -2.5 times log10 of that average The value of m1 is 0.04 mag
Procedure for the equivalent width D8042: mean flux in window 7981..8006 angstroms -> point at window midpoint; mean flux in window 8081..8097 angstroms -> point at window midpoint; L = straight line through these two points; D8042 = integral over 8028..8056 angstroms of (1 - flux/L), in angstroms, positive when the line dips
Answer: 0.4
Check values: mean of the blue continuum 3.25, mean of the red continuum 3.25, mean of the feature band 3.21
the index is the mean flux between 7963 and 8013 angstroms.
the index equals 3.25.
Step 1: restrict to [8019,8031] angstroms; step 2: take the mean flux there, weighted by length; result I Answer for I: 3.14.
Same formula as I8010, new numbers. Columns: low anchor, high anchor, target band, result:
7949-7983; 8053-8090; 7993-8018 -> 0.5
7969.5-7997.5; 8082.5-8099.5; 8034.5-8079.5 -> -0.8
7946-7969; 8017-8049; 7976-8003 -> -0.2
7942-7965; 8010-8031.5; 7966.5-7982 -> -0.2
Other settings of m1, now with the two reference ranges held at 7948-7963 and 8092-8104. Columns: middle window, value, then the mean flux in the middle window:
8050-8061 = -0.05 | 3.36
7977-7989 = 0.00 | 3.27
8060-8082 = -0.04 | 3.31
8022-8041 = 0.03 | 3.13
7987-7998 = 0.00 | 3.26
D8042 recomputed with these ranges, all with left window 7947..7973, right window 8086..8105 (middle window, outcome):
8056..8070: -0.6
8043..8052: -0.1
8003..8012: 0.2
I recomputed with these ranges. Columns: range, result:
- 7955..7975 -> 3.31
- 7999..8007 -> 3.2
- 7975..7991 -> 3.28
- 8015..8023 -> 3.3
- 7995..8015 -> 3.21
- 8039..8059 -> 3.31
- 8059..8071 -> 3.36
